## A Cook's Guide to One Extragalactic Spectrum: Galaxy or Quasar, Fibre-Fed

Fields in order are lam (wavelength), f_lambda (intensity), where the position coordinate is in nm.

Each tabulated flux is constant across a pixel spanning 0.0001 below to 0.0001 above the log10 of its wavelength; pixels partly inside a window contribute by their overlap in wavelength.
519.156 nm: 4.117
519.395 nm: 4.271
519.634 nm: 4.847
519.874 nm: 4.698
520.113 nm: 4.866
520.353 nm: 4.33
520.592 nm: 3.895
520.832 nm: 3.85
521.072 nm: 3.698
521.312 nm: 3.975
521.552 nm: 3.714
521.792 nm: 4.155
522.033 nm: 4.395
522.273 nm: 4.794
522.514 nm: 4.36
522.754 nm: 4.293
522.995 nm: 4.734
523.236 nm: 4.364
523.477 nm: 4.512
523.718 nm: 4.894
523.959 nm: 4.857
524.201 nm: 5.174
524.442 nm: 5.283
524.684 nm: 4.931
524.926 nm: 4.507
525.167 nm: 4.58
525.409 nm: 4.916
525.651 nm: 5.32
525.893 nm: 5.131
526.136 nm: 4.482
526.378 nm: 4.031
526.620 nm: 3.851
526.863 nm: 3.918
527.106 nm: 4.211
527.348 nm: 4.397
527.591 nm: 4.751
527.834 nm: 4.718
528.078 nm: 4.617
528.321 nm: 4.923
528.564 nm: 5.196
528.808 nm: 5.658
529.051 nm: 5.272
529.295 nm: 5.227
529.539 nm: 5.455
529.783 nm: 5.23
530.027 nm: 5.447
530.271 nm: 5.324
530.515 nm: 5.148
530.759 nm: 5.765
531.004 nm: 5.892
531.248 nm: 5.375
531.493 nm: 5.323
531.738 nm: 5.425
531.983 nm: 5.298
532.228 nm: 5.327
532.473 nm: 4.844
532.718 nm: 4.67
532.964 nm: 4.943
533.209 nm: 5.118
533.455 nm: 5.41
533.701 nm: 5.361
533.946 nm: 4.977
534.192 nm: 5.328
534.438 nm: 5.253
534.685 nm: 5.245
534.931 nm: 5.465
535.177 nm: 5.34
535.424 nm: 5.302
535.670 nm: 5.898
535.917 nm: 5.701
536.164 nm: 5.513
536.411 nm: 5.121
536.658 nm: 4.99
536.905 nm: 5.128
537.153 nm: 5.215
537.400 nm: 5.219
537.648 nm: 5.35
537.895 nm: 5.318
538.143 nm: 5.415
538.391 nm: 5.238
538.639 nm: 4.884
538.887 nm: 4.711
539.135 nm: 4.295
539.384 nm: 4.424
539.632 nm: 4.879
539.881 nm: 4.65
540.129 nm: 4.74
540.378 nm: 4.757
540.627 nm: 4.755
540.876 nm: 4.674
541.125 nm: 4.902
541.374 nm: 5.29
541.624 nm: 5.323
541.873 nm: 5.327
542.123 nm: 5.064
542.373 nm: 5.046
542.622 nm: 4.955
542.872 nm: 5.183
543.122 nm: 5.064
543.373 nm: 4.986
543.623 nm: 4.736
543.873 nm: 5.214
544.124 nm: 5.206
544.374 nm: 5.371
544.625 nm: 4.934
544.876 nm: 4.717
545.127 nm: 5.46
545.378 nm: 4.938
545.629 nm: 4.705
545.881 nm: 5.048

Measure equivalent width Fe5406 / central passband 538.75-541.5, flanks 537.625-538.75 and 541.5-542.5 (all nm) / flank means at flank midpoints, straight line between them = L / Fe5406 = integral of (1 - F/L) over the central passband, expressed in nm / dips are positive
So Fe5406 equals 0.252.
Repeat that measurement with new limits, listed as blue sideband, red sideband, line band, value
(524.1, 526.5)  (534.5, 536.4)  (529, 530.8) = -0.079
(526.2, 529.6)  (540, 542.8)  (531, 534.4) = -0.283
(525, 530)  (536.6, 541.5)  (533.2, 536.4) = -0.319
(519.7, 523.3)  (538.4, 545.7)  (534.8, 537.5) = -0.341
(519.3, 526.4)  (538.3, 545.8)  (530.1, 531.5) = -0.231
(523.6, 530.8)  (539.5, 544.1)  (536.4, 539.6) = -0.037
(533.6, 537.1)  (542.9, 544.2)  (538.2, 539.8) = 0.135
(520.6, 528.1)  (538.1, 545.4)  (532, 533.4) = -0.091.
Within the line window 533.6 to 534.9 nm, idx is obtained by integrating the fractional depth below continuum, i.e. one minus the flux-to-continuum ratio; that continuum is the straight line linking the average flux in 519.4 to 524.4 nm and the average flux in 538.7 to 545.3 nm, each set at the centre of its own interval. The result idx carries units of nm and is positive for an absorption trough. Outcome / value -0.14 nm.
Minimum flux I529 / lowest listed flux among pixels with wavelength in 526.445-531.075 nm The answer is 3.851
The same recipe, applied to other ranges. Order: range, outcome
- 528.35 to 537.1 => 4.67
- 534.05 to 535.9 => 5.245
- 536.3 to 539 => 4.711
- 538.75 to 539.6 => 4.295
